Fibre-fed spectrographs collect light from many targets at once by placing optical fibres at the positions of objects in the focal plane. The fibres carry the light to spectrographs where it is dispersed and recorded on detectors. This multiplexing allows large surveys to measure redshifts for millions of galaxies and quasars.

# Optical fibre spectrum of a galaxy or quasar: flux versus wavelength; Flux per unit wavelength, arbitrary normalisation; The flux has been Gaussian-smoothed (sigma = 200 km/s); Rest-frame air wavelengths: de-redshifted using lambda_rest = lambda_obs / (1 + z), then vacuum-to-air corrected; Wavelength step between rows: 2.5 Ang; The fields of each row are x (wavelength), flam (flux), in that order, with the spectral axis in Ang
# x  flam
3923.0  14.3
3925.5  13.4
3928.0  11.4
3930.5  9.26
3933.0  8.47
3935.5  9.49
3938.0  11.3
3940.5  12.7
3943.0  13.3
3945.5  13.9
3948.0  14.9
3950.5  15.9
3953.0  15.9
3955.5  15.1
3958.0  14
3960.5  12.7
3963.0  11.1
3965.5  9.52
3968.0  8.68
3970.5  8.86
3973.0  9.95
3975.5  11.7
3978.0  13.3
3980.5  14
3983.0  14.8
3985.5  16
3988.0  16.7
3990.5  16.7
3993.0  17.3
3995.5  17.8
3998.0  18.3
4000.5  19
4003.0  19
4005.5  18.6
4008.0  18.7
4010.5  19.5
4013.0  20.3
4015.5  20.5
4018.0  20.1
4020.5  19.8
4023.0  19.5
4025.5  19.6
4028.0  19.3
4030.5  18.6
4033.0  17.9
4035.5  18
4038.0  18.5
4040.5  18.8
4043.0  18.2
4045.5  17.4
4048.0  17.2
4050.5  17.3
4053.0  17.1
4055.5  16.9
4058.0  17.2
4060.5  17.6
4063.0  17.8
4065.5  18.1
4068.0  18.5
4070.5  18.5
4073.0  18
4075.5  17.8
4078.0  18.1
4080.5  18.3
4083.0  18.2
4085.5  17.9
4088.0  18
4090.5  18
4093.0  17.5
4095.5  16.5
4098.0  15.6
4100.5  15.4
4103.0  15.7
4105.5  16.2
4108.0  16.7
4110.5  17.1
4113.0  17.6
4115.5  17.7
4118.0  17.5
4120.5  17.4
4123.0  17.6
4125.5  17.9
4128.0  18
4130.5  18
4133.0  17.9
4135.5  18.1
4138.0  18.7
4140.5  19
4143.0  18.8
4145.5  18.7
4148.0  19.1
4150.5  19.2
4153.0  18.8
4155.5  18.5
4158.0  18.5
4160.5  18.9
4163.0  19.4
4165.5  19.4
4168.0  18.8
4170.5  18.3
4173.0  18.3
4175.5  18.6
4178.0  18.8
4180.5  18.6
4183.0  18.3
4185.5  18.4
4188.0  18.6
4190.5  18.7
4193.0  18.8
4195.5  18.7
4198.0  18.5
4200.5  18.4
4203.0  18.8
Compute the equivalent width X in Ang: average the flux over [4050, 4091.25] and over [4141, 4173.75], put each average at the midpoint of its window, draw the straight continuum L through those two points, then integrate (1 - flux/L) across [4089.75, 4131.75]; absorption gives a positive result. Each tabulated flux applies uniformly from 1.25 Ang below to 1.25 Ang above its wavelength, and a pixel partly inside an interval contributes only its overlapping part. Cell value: 2.8 Ang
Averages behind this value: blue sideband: 17.8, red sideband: 18.8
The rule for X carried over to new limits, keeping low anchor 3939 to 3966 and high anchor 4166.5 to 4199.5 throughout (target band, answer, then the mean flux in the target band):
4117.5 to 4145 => -1.02 Ang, 18.1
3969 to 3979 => 2.32 Ang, 10.8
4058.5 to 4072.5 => -1.73 Ang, 18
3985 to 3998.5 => -2.47 Ang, 17.1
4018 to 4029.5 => -3.36 Ang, 19.6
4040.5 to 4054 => -1.64 Ang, 17.6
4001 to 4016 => -4.57 Ang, 19.4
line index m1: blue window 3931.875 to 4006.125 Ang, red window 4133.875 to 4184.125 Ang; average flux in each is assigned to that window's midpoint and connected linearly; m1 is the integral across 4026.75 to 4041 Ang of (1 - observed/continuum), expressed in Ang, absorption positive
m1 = -2.7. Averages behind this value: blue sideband 13.9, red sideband 18.7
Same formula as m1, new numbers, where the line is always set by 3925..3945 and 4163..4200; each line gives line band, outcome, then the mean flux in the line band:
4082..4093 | -1.5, 18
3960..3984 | 1.8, 11.4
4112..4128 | -0.8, 17.6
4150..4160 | -0.5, 18.7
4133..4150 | -1.2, 18.7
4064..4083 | -3.5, 18.2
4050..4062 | -1.9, 17.2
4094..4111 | 0.1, 16.2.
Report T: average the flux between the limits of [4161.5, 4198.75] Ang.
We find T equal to 18.7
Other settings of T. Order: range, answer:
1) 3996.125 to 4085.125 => 18.5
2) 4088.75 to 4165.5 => 17.8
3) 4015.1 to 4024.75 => 19.9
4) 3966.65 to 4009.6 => 15.3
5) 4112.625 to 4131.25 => 17.7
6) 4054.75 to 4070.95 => 17.8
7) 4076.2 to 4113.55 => 17.1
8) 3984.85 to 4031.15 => 18.7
